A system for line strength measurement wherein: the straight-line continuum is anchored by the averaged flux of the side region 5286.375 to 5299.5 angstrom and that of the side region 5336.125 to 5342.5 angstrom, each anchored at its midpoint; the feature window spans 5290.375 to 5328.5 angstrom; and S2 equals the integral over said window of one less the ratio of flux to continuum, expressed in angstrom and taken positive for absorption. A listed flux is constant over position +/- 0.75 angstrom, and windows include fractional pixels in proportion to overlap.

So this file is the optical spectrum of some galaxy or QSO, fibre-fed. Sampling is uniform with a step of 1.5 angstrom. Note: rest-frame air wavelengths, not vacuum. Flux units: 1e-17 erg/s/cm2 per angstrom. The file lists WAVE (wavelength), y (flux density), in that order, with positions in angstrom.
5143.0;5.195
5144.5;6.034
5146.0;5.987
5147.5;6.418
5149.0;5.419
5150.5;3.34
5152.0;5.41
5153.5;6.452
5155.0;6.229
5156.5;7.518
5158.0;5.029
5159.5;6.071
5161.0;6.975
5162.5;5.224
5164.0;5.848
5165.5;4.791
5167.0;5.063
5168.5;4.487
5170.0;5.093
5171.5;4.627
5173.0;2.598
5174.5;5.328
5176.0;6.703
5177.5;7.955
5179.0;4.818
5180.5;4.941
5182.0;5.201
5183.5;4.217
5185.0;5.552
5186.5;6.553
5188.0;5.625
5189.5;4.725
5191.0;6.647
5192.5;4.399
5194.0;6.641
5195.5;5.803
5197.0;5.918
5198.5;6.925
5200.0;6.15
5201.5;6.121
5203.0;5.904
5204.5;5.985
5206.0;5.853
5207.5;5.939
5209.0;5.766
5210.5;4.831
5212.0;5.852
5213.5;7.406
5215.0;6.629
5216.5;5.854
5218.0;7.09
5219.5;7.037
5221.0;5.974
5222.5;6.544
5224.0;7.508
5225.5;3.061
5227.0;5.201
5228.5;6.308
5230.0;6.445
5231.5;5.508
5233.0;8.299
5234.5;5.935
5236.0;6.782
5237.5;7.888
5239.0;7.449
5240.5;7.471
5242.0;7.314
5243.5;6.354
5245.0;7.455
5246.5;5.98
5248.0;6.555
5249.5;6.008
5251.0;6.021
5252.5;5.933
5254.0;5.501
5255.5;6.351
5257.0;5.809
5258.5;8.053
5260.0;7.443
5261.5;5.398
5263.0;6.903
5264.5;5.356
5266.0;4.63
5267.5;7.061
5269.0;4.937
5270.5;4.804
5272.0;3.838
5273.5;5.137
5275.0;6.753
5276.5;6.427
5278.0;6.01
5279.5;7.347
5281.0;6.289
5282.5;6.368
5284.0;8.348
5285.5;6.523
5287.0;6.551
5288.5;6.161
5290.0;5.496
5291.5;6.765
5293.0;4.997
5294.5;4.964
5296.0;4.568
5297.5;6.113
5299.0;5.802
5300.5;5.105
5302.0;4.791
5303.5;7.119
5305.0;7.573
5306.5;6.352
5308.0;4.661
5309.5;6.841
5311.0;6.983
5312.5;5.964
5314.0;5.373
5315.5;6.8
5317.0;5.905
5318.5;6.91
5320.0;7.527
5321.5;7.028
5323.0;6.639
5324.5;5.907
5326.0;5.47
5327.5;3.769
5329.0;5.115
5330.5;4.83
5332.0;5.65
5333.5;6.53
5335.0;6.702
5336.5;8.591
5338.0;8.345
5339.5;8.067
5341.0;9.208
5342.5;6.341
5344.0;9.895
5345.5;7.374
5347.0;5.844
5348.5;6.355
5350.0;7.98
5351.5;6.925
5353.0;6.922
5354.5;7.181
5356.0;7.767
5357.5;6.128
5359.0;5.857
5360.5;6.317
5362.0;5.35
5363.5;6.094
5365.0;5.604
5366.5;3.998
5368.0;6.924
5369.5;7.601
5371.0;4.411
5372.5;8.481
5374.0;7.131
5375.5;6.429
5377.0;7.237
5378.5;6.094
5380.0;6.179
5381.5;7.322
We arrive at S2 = 3.5 angstrom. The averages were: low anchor 5.7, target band 5.99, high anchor 8.29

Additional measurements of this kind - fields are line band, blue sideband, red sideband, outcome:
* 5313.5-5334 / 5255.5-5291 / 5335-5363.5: 2.66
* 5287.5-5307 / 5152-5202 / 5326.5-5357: 2.26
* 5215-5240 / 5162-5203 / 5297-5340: -3.01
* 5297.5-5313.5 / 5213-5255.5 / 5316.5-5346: 1.43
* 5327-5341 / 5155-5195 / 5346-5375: -0.57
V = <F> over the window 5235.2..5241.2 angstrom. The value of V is 7.38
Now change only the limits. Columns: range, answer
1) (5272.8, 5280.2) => 6.34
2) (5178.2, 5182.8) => 5.01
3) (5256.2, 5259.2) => 6.9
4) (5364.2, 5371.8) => 5.73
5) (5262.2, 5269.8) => 5.77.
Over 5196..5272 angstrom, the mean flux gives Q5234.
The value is 6.24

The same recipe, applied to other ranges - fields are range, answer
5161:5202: 5.5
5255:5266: 6.35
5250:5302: 5.98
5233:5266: 6.56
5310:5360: 6.72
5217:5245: 6.58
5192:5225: 6.18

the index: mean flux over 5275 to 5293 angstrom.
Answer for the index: 6.51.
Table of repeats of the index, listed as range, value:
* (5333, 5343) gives 7.75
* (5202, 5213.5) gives 5.85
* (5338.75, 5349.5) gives 7.59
